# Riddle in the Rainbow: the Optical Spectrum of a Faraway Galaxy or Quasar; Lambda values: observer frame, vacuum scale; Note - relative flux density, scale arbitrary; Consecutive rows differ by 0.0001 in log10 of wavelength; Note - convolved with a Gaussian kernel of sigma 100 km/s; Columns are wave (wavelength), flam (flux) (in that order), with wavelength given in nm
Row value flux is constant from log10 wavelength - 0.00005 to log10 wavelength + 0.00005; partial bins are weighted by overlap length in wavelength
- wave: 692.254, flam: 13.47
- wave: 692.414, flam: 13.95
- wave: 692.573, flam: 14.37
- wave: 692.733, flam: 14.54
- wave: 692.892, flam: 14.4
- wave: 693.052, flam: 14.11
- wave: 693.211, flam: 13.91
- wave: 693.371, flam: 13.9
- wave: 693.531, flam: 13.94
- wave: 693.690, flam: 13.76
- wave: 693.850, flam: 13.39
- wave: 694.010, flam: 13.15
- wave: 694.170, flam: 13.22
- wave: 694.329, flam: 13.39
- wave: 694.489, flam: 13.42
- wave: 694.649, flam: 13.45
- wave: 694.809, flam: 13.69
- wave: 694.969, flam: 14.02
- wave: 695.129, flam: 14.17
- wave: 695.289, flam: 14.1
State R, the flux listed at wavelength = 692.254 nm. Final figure 13.47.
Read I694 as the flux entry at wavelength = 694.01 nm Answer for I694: 13.15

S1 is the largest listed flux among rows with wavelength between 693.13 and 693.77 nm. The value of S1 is 13.94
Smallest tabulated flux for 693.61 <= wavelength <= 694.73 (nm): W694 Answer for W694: 13.15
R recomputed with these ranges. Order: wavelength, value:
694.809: 13.69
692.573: 14.37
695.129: 14.17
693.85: 13.39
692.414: 13.95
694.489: 13.42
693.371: 13.9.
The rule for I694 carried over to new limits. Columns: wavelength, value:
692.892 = 14.4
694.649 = 13.45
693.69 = 13.76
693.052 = 14.11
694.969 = 14.02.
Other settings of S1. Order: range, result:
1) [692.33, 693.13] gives 14.54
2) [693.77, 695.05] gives 14.02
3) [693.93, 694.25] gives 13.22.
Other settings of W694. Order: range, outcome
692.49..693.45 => 13.9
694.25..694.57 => 13.39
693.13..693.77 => 13.76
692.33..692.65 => 13.95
